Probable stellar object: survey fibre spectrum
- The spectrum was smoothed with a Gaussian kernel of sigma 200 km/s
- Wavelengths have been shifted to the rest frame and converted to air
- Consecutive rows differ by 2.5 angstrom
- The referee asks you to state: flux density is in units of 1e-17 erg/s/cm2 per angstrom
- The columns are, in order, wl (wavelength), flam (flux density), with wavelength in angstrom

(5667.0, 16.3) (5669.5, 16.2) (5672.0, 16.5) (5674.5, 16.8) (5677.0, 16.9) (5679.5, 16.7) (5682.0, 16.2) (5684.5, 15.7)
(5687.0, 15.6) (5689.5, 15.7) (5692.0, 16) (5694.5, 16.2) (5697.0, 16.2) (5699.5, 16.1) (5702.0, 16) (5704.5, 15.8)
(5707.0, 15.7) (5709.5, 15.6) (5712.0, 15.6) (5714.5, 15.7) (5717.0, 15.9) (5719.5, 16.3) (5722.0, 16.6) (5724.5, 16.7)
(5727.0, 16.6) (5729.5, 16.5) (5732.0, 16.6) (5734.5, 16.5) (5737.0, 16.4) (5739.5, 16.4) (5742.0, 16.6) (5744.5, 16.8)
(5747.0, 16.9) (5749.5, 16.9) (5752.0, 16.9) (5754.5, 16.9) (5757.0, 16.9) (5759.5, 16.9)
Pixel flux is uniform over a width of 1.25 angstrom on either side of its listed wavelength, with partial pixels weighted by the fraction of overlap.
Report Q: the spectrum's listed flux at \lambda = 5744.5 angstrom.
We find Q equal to 16.8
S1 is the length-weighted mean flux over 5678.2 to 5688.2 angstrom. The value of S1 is 16.1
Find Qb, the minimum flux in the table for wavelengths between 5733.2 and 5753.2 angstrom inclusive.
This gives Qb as 16.4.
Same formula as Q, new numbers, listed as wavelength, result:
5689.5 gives 15.7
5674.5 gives 16.8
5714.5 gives 15.7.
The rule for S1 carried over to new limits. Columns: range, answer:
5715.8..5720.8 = 16.1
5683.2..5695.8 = 15.8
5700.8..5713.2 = 15.7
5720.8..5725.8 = 16.6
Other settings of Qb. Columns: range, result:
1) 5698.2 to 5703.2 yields 16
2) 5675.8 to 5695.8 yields 15.6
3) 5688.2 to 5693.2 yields 15.7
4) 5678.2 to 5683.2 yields 16.2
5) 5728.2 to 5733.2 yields 16.5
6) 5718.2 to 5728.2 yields 16.3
